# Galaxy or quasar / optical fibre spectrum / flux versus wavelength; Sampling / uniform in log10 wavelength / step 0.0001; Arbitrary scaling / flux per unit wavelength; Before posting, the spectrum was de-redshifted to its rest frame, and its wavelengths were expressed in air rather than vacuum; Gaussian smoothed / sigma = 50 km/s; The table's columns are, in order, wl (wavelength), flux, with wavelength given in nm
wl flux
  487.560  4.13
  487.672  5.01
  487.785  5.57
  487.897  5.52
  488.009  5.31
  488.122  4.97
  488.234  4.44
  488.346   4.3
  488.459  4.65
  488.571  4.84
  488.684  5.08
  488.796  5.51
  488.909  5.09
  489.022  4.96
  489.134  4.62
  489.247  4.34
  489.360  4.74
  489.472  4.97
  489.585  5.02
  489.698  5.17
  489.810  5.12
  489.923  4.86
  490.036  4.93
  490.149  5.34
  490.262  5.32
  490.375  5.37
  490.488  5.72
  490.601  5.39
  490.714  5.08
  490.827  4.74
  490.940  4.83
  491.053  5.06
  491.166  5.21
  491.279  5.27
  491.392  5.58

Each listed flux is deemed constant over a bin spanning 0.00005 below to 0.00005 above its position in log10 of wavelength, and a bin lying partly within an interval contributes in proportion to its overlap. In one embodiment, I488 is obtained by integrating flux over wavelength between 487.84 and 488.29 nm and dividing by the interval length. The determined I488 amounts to 5.07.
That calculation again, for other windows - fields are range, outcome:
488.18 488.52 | 4.47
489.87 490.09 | 4.89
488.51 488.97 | 5.12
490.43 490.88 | 5.24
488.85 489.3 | 4.75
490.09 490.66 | 5.42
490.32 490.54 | 5.54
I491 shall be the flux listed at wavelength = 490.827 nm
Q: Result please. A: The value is 4.74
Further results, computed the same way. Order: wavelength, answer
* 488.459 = 4.65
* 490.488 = 5.72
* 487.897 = 5.52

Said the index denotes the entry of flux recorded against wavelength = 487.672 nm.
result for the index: 5.01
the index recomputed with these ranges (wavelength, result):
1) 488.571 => 4.84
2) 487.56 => 4.13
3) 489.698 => 5.17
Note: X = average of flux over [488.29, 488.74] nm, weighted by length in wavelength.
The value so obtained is 4.72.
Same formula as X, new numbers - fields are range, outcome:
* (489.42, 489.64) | 4.99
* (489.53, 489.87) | 5.11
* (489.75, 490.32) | 5.12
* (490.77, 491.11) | 4.88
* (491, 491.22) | 5.14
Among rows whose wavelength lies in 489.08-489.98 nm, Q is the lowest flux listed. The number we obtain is 4.34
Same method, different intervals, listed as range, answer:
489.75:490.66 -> 4.86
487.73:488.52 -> 4.3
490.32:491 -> 4.74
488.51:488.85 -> 4.84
